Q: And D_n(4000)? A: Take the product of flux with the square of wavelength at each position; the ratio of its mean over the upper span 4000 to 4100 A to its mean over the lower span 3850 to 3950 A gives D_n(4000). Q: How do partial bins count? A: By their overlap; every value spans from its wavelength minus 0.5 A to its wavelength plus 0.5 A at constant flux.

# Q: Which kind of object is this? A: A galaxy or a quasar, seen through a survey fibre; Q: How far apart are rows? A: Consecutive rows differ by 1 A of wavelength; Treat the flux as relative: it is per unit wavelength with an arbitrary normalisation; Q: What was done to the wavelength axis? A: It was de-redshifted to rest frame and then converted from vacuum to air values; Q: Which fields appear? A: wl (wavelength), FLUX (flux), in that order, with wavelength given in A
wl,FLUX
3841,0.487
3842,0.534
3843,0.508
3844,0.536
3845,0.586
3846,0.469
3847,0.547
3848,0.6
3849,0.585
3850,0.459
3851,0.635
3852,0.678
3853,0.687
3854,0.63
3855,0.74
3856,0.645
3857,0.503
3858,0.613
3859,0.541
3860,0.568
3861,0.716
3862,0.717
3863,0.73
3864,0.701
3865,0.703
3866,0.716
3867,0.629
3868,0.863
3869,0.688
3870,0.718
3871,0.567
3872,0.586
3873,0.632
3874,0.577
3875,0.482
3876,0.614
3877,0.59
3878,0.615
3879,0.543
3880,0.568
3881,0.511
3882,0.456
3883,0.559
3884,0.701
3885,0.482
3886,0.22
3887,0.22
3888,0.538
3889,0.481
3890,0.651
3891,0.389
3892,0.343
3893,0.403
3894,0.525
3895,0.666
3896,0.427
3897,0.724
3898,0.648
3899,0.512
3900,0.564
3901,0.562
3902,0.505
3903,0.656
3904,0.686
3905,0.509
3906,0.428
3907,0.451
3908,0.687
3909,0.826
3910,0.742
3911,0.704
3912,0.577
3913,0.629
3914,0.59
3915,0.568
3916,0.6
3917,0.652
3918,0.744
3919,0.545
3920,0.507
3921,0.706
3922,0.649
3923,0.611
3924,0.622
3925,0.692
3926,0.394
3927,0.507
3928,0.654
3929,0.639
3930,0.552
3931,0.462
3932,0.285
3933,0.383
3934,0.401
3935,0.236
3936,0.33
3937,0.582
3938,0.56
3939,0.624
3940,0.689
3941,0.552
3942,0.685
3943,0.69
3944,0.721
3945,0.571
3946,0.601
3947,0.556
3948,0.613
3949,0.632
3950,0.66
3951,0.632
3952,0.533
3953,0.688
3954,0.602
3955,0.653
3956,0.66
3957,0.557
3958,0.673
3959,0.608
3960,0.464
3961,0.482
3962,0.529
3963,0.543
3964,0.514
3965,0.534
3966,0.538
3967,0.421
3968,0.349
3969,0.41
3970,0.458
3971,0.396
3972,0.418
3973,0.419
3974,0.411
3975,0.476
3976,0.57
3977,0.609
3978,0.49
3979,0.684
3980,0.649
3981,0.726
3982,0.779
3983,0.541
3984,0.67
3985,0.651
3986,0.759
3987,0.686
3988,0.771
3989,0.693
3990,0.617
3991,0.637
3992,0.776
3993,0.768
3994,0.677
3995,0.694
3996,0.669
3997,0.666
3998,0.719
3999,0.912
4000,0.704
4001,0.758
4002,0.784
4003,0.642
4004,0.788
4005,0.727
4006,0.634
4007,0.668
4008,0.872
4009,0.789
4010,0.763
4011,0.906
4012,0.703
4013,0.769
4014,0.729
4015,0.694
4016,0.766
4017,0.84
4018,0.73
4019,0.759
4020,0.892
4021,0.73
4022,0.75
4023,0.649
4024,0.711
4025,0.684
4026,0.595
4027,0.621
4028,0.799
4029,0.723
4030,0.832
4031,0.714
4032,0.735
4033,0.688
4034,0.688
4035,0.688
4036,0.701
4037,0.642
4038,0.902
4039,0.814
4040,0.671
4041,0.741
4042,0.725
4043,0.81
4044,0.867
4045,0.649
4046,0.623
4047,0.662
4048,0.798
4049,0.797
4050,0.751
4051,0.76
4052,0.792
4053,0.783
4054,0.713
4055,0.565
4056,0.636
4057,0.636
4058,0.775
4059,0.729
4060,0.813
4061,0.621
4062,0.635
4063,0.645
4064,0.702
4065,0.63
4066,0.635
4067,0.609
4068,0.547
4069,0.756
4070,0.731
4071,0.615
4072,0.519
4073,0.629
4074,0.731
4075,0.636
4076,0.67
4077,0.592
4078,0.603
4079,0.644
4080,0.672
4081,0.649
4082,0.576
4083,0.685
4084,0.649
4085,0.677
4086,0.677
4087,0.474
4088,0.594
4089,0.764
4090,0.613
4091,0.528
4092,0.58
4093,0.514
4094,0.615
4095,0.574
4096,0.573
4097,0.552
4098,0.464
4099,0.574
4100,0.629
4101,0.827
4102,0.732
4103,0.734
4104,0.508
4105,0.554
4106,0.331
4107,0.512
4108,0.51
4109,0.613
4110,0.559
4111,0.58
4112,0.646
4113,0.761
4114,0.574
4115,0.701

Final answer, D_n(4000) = 1.3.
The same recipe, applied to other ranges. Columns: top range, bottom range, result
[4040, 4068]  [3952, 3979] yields 1.41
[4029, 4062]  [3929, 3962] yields 1.36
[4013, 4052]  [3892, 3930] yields 1.32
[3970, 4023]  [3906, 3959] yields 1.21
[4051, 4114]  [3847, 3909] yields 1.20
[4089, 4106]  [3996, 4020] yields 0.82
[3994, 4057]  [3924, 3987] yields 1.37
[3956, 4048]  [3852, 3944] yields 1.22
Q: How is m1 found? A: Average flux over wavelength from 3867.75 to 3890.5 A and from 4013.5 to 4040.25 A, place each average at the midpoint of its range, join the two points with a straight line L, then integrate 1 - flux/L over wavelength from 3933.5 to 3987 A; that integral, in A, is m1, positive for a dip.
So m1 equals 7.30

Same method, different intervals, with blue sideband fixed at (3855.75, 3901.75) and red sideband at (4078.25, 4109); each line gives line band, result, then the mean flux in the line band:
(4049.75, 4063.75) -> -2.5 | 0.703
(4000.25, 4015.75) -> -4.2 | 0.748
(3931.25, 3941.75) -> 2.0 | 0.469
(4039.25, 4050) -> -2.6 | 0.737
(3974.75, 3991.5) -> -1.8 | 0.65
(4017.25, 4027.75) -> -2.2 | 0.717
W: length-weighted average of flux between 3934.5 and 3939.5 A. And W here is 0.466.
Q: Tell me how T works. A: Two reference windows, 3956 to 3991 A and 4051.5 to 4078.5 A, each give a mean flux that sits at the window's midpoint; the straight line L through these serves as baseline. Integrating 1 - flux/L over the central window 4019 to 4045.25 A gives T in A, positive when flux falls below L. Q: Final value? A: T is -4.36 A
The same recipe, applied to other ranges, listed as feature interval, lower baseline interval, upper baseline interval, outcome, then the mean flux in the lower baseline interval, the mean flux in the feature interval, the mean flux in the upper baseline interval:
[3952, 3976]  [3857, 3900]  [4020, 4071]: 4.8 A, 0.574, 0.515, 0.71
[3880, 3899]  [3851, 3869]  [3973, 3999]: 4.8 A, 0.669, 0.499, 0.656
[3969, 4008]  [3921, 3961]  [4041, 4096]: -2.8 A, 0.57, 0.65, 0.664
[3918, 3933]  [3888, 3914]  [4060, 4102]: 0.5 A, 0.571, 0.559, 0.628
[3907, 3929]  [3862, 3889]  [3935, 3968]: -1.7 A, 0.585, 0.625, 0.575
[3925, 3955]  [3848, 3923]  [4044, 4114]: 2.4 A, 0.592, 0.557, 0.641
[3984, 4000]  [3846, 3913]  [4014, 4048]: -0.4 A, 0.586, 0.711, 0.731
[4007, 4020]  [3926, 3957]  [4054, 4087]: -3.5 A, 0.562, 0.777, 0.651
